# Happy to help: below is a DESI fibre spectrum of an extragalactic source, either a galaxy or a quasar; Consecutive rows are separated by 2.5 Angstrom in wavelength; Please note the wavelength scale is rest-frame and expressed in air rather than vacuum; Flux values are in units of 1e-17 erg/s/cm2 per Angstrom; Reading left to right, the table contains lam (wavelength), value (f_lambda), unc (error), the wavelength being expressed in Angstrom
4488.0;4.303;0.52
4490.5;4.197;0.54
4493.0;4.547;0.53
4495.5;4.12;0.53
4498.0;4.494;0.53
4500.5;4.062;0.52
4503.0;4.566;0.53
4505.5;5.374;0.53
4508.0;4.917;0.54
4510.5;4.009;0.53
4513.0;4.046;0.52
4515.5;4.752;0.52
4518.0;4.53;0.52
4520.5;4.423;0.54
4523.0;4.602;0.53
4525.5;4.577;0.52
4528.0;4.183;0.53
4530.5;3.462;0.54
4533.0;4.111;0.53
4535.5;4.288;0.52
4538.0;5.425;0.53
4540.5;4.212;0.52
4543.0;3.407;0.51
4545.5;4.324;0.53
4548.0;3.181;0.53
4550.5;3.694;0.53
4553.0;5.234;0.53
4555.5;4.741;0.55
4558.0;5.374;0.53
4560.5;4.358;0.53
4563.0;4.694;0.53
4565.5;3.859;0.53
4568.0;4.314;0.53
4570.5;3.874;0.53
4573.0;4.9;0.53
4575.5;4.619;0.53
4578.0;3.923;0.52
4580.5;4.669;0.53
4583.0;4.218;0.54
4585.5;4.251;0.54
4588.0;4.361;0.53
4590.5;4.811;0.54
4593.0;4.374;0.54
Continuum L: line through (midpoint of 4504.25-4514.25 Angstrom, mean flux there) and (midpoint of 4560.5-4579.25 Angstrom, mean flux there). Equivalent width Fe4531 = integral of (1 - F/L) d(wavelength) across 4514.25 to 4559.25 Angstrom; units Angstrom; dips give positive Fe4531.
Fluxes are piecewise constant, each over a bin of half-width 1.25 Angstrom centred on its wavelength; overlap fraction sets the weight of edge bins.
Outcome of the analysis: 1.0 Angstrom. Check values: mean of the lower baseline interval 4.59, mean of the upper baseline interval 4.31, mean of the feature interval 4.36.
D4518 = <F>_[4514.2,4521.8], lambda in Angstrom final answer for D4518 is 4.57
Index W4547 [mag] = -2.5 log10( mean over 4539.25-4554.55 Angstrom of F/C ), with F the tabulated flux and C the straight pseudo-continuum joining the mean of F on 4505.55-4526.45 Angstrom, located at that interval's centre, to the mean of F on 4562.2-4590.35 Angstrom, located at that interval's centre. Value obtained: 0.11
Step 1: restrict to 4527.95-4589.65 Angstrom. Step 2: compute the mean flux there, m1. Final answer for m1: 4.31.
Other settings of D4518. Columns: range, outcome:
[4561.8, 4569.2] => 4.29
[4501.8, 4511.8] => 4.71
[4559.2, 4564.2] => 4.53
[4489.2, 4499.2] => 4.34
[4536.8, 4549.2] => 4.11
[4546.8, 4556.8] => 4.22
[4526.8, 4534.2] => 3.92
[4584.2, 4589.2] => 4.3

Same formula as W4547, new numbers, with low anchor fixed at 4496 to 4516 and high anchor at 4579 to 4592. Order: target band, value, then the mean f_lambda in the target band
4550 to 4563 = -0.06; 4.74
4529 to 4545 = 0.08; 4.16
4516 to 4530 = 0.02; 4.42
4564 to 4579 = 0.05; 4.26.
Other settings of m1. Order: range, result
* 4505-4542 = 4.44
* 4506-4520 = 4.5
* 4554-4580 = 4.48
